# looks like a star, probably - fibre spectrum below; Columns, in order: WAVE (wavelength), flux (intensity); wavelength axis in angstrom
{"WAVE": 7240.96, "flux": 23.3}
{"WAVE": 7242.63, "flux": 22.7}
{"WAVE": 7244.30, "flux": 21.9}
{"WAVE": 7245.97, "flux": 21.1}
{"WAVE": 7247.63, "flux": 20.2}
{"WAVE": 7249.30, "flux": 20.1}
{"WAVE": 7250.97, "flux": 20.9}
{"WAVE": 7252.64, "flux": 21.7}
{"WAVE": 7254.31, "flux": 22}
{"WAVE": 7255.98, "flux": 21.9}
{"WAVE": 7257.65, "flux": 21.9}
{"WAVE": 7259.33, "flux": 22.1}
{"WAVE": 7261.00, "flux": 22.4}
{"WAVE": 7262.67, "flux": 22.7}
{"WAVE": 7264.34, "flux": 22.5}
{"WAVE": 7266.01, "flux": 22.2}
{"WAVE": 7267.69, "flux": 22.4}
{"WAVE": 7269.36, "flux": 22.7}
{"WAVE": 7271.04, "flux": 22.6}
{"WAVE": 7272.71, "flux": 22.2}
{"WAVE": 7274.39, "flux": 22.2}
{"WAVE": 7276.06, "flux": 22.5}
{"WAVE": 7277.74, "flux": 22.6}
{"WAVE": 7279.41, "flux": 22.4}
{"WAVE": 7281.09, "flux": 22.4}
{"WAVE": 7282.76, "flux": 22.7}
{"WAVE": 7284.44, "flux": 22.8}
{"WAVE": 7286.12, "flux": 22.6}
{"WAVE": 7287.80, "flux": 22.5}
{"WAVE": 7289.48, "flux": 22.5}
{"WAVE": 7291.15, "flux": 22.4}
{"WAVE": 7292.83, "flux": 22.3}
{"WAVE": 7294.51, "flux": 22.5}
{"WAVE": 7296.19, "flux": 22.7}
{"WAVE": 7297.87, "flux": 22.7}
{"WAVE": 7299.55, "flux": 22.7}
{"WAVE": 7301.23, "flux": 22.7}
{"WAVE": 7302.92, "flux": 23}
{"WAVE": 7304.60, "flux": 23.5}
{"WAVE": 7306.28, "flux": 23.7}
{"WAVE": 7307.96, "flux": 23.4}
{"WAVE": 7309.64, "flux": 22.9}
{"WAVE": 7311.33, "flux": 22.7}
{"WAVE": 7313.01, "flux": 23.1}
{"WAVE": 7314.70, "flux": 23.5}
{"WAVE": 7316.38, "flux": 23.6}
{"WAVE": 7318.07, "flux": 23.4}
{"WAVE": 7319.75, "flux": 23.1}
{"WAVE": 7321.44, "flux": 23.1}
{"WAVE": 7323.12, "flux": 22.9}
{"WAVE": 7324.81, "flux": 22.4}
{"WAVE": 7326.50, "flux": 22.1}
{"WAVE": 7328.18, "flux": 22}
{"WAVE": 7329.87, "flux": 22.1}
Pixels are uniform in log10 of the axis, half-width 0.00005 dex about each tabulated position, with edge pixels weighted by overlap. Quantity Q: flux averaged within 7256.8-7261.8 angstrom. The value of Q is 22.1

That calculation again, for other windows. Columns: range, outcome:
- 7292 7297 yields 22.5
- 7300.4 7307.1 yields 23.2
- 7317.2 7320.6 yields 23.2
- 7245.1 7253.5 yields 20.8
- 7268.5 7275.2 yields 22.4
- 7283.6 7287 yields 22.7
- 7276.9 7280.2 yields 22.5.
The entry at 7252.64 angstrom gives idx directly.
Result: 21.7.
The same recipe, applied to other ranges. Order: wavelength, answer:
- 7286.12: 22.6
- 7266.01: 22.2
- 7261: 22.4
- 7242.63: 22.7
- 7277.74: 22.6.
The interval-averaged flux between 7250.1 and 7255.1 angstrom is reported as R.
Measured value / 21.5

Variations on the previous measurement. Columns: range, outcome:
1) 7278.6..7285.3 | 22.6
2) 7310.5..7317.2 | 23.2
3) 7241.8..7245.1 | 22.3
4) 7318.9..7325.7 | 22.9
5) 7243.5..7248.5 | 21.1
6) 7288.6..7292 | 22.5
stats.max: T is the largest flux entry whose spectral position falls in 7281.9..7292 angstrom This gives 22.8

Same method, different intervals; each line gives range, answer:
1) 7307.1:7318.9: 23.6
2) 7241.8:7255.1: 22.7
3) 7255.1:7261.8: 22.4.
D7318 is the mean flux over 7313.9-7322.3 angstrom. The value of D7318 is 23.4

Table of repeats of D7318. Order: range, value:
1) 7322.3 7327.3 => 22.4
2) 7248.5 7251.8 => 20.5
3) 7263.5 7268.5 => 22.4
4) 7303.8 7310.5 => 23.4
